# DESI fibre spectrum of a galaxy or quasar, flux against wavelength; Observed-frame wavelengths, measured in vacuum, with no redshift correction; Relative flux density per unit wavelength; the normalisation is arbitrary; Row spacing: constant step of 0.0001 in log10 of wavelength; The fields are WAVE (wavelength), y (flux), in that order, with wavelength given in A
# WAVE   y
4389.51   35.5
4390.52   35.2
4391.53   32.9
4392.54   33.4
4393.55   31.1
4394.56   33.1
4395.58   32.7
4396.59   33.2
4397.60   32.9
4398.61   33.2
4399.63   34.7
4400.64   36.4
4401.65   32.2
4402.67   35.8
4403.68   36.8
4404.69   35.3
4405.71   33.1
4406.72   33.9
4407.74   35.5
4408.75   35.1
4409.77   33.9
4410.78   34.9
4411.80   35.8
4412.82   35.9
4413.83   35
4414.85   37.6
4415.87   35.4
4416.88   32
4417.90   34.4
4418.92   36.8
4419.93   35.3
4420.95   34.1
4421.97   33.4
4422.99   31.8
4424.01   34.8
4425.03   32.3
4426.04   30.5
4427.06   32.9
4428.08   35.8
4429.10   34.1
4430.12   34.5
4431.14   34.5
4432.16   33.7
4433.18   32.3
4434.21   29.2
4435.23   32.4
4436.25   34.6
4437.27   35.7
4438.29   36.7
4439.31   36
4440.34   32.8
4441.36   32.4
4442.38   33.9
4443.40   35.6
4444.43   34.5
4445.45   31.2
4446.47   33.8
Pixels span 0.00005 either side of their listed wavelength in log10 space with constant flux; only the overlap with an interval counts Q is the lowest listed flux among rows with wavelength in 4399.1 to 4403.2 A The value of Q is 32.2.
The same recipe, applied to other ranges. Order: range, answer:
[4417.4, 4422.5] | 33.4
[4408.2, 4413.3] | 33.9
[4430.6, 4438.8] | 29.2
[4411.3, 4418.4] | 32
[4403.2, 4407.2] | 33.1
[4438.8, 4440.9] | 32.8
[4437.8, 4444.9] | 32.4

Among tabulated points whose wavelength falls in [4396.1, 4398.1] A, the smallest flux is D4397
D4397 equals 32.9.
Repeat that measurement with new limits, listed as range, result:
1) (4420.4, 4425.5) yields 31.8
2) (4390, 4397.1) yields 31.1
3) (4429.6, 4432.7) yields 33.7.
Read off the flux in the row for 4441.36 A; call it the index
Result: 32.4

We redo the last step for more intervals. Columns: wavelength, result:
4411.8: 35.8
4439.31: 36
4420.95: 34.1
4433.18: 32.3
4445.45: 31.2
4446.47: 33.8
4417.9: 34.4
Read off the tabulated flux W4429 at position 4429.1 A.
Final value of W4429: 34.1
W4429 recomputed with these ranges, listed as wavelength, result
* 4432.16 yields 33.7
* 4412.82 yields 35.9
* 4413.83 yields 35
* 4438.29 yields 36.7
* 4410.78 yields 34.9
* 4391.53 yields 32.9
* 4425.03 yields 32.3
